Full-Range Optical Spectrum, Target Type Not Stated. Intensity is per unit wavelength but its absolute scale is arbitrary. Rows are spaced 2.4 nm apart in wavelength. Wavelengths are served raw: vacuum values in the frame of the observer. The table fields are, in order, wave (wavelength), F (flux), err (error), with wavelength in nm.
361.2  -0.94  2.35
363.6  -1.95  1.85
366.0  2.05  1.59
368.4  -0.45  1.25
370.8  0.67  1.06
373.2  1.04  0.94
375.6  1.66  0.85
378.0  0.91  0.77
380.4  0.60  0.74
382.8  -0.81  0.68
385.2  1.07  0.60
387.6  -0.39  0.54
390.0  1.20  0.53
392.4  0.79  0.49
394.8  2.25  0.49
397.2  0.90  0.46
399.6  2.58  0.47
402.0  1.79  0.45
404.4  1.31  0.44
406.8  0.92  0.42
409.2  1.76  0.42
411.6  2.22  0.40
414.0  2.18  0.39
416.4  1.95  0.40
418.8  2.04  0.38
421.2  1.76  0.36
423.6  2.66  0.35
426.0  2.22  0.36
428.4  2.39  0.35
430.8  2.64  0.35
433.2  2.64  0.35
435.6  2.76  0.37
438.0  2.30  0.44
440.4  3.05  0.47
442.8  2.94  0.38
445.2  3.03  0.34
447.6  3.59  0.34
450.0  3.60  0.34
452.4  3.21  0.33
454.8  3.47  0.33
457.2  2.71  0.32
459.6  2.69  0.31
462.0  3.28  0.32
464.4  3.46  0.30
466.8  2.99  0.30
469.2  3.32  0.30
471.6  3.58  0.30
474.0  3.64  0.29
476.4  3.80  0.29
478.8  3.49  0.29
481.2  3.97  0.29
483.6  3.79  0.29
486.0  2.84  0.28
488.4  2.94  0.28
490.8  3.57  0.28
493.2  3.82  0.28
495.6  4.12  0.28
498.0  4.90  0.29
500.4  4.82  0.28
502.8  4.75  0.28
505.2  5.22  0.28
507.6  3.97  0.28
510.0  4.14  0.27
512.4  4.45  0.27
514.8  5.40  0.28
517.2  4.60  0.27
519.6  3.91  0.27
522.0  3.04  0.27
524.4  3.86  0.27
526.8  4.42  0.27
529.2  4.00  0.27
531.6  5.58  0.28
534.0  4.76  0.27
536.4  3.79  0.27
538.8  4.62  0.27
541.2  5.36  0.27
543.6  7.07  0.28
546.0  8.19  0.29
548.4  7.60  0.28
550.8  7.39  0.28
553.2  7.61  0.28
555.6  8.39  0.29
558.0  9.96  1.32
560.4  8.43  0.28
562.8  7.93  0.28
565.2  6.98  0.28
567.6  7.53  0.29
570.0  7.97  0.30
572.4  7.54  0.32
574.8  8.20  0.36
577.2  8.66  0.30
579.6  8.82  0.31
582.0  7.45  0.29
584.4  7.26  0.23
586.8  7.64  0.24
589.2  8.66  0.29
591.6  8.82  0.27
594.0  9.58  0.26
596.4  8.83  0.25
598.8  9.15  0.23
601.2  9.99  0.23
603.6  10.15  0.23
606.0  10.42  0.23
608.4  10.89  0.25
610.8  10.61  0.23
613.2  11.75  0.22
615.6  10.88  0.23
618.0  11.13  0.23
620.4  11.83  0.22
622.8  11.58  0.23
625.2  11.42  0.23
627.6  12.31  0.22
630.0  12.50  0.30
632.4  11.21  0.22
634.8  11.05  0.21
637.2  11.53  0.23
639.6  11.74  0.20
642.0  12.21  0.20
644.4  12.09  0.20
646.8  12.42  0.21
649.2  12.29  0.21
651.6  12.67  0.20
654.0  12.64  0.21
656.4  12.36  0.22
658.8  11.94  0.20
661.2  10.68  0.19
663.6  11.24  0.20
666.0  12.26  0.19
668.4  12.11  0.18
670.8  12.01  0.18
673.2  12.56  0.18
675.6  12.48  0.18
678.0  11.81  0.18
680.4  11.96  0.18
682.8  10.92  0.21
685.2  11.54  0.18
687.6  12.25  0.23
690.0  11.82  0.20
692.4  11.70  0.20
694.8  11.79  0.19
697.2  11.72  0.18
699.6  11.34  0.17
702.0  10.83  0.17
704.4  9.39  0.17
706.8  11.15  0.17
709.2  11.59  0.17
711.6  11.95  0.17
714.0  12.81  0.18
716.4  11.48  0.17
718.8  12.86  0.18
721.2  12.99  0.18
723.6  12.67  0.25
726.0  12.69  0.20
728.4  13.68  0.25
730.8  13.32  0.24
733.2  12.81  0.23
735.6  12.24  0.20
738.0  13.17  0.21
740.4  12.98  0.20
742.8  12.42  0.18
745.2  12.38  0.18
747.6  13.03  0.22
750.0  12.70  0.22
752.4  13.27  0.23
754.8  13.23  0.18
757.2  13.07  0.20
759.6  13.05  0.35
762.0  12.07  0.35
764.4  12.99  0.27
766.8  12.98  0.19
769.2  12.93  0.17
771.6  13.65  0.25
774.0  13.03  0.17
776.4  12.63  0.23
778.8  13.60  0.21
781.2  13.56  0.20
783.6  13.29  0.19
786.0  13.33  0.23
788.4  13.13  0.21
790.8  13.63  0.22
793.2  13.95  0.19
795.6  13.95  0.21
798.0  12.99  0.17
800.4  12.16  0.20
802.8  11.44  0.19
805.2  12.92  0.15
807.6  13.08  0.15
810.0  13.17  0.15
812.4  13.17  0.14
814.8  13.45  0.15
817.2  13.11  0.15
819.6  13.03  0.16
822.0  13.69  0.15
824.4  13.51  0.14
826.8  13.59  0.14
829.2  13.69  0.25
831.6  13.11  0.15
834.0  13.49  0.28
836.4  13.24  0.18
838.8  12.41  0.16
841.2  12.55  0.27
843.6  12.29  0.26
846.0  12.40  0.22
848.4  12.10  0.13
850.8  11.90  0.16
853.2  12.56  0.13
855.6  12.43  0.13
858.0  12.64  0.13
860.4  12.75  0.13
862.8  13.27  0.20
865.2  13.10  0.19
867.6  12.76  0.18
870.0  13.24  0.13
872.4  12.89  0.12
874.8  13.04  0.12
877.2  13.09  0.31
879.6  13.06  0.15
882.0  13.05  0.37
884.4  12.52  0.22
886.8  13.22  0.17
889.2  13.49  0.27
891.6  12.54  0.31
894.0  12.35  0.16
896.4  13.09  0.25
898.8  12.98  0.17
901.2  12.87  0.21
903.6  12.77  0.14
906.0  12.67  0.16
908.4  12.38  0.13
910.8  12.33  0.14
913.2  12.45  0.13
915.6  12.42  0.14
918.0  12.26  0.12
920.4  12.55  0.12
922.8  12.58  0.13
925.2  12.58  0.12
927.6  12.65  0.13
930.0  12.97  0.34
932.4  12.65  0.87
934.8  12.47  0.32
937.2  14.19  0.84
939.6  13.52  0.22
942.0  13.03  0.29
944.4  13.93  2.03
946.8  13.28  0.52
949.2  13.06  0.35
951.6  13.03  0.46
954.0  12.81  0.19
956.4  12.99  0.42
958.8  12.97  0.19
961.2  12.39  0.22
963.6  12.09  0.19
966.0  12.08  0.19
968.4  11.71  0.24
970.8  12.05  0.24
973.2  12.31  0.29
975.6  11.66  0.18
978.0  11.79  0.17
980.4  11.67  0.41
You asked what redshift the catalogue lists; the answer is 0.36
